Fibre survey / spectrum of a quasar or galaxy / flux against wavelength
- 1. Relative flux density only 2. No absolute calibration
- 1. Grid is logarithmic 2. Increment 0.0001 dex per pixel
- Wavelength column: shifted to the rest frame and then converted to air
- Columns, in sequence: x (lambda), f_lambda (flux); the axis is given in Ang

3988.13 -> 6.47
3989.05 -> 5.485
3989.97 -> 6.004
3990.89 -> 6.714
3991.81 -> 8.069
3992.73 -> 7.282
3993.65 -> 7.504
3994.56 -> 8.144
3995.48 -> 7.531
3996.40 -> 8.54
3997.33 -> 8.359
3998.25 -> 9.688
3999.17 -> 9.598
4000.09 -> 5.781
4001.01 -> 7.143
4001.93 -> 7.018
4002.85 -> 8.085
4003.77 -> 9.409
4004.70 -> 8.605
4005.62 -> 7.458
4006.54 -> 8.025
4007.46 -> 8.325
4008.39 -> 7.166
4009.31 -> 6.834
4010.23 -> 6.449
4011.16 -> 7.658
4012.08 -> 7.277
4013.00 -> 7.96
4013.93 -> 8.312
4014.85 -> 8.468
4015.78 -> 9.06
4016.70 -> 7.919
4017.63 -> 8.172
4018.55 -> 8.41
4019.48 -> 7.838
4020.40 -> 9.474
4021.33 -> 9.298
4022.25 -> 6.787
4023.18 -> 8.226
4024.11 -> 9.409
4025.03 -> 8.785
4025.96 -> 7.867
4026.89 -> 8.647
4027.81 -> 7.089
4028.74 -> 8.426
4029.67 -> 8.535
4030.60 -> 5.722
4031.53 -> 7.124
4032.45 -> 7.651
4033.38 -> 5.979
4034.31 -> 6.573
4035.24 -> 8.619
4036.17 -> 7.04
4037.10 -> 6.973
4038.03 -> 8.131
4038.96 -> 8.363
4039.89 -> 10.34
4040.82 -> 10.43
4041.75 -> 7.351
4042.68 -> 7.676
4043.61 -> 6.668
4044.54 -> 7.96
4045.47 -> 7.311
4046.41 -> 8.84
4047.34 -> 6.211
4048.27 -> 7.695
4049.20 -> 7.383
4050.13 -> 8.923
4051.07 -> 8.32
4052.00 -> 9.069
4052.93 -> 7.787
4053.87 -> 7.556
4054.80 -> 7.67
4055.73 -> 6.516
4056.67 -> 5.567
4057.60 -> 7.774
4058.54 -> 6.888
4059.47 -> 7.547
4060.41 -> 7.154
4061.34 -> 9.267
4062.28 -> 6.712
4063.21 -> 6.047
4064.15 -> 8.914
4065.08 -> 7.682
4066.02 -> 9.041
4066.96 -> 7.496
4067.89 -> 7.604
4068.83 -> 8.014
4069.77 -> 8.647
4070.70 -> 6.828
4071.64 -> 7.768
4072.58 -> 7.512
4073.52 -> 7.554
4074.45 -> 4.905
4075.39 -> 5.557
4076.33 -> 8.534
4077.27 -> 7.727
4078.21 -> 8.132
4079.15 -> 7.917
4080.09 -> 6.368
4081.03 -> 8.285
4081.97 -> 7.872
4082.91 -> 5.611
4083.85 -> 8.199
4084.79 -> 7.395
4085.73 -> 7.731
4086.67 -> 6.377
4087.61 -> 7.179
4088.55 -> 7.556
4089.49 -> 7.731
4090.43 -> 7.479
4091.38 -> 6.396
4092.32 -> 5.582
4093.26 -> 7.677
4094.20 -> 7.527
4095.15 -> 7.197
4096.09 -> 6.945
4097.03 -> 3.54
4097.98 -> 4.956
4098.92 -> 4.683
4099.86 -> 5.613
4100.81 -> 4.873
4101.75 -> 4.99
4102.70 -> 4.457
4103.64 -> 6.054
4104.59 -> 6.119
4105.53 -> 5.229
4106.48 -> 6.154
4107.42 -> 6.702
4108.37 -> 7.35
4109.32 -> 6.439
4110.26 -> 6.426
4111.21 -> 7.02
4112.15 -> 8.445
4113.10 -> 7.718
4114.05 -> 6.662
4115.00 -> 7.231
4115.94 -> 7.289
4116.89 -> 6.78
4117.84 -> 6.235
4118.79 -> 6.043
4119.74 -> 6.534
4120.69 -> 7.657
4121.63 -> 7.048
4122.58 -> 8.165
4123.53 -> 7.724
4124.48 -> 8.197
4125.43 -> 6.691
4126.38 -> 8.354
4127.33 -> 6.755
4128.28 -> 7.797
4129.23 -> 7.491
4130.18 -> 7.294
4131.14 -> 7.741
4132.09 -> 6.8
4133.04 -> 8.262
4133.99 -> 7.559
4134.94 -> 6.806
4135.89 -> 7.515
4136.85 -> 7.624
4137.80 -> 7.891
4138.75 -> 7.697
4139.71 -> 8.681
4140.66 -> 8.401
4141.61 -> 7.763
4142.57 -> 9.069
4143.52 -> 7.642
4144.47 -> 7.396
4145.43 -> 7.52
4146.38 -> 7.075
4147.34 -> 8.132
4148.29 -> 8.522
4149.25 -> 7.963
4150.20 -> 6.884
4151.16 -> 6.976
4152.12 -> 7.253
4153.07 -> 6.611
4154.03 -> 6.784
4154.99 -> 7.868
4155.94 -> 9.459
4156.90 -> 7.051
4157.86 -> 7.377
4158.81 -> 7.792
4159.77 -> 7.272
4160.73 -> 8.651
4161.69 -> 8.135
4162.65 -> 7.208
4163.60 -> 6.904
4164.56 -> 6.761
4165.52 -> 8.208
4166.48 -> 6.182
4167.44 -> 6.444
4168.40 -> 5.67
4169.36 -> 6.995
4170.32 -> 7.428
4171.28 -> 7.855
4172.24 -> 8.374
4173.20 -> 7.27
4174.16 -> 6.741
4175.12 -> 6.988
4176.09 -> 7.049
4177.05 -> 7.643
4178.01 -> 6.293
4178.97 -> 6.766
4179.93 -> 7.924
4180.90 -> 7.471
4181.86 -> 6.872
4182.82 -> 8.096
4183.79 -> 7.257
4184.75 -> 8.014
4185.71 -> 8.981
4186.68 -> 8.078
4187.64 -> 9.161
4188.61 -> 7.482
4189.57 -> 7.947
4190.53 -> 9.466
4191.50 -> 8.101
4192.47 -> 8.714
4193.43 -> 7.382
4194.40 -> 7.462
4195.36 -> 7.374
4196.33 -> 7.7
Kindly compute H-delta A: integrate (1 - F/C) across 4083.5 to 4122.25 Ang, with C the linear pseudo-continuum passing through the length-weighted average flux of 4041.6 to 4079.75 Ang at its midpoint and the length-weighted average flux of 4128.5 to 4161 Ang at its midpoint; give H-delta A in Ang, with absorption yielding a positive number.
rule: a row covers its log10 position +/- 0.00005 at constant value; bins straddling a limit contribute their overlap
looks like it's 5.3 Ang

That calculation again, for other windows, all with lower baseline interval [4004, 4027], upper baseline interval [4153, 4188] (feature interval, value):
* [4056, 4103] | 5.1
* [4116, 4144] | 0.4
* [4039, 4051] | -0.2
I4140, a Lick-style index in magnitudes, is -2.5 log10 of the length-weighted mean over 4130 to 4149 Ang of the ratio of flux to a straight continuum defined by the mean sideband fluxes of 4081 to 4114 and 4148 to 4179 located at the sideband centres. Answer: -0.11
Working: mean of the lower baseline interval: 6.54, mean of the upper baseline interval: 7.31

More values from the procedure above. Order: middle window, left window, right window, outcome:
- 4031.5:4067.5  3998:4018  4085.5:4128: -0.047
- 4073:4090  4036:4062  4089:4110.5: -0.088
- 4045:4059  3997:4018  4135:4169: 0.036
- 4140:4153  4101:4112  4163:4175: -0.149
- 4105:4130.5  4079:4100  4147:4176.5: -0.012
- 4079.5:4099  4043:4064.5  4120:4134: 0.110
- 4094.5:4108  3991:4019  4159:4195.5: 0.353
